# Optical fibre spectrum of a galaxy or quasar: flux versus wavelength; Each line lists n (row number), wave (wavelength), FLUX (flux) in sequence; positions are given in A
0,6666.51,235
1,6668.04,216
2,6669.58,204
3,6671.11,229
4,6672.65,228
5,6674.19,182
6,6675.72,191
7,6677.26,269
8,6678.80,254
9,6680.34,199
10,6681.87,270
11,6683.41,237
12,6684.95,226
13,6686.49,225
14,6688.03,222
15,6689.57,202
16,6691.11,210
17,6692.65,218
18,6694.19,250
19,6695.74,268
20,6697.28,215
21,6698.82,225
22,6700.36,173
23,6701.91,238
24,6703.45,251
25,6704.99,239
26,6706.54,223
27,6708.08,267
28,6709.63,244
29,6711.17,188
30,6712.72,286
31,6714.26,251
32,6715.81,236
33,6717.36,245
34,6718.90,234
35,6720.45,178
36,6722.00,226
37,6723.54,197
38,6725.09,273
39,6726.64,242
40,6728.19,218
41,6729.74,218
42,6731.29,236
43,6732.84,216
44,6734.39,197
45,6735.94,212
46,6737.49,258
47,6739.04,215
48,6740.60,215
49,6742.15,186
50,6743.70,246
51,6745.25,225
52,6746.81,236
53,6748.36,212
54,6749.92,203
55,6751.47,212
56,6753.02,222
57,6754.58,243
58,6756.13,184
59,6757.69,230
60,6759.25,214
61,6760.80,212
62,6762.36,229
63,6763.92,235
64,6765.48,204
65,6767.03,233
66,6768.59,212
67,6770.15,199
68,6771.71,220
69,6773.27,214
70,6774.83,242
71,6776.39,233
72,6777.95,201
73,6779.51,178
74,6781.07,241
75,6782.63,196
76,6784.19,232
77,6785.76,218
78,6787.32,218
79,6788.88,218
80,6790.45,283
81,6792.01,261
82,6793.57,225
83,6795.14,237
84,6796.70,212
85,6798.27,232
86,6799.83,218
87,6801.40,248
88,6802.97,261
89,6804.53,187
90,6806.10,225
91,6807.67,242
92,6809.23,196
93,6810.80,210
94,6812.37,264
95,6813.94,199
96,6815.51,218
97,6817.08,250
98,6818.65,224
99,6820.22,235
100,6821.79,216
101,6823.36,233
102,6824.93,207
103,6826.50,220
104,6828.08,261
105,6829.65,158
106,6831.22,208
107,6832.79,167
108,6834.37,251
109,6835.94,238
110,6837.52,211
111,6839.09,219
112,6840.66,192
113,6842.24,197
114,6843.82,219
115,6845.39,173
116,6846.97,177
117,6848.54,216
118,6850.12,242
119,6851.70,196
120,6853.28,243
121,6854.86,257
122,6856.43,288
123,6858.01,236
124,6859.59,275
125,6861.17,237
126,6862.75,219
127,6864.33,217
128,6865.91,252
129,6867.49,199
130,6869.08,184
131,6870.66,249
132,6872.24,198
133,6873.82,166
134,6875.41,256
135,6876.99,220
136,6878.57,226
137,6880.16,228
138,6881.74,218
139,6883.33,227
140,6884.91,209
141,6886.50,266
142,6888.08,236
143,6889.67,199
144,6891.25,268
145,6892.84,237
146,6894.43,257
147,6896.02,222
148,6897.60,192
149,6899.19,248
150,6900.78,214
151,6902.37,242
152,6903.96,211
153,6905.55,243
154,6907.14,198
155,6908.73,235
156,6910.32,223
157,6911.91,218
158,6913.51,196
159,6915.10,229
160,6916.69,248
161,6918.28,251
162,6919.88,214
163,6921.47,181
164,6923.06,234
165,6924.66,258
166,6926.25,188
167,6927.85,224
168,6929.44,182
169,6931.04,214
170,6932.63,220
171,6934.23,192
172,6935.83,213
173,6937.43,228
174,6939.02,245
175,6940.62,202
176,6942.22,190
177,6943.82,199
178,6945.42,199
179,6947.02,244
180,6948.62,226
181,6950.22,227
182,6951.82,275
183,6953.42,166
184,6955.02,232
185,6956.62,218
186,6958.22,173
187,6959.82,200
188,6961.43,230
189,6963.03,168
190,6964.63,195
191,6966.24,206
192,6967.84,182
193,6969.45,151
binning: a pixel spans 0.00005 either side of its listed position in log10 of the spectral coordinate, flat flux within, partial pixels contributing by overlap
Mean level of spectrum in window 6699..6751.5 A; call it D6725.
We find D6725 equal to 227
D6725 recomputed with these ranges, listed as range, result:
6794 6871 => 223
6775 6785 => 215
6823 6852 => 210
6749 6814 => 223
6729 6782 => 219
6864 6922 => 224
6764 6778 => 219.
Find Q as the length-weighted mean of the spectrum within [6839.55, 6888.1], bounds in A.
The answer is 223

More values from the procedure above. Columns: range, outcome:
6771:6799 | 226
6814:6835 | 218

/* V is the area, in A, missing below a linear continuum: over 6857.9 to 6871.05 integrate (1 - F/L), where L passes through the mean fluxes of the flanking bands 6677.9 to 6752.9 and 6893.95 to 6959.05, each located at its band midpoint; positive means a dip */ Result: -0.5 A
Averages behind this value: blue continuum 227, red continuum 219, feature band 229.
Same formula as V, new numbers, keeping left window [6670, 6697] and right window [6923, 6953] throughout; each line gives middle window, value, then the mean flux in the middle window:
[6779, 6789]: 0.4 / 215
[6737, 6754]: 0.4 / 220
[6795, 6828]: -0.5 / 226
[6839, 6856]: 0.6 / 213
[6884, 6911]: -1.2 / 229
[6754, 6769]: 0.3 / 220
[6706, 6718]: -0.9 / 243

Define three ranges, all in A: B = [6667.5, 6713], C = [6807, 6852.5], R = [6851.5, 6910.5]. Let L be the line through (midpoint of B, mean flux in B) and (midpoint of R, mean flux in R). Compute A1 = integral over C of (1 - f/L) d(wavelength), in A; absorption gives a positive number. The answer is 2.7 A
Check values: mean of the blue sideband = 228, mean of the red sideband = 229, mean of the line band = 215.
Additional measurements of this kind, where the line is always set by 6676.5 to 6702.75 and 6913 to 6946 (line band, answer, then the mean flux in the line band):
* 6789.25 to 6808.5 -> -1.09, 235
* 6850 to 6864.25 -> -1.50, 242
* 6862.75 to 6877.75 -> 0.18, 216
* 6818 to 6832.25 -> 0.27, 217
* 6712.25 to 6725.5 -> -0.37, 234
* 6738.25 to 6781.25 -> 1.49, 217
